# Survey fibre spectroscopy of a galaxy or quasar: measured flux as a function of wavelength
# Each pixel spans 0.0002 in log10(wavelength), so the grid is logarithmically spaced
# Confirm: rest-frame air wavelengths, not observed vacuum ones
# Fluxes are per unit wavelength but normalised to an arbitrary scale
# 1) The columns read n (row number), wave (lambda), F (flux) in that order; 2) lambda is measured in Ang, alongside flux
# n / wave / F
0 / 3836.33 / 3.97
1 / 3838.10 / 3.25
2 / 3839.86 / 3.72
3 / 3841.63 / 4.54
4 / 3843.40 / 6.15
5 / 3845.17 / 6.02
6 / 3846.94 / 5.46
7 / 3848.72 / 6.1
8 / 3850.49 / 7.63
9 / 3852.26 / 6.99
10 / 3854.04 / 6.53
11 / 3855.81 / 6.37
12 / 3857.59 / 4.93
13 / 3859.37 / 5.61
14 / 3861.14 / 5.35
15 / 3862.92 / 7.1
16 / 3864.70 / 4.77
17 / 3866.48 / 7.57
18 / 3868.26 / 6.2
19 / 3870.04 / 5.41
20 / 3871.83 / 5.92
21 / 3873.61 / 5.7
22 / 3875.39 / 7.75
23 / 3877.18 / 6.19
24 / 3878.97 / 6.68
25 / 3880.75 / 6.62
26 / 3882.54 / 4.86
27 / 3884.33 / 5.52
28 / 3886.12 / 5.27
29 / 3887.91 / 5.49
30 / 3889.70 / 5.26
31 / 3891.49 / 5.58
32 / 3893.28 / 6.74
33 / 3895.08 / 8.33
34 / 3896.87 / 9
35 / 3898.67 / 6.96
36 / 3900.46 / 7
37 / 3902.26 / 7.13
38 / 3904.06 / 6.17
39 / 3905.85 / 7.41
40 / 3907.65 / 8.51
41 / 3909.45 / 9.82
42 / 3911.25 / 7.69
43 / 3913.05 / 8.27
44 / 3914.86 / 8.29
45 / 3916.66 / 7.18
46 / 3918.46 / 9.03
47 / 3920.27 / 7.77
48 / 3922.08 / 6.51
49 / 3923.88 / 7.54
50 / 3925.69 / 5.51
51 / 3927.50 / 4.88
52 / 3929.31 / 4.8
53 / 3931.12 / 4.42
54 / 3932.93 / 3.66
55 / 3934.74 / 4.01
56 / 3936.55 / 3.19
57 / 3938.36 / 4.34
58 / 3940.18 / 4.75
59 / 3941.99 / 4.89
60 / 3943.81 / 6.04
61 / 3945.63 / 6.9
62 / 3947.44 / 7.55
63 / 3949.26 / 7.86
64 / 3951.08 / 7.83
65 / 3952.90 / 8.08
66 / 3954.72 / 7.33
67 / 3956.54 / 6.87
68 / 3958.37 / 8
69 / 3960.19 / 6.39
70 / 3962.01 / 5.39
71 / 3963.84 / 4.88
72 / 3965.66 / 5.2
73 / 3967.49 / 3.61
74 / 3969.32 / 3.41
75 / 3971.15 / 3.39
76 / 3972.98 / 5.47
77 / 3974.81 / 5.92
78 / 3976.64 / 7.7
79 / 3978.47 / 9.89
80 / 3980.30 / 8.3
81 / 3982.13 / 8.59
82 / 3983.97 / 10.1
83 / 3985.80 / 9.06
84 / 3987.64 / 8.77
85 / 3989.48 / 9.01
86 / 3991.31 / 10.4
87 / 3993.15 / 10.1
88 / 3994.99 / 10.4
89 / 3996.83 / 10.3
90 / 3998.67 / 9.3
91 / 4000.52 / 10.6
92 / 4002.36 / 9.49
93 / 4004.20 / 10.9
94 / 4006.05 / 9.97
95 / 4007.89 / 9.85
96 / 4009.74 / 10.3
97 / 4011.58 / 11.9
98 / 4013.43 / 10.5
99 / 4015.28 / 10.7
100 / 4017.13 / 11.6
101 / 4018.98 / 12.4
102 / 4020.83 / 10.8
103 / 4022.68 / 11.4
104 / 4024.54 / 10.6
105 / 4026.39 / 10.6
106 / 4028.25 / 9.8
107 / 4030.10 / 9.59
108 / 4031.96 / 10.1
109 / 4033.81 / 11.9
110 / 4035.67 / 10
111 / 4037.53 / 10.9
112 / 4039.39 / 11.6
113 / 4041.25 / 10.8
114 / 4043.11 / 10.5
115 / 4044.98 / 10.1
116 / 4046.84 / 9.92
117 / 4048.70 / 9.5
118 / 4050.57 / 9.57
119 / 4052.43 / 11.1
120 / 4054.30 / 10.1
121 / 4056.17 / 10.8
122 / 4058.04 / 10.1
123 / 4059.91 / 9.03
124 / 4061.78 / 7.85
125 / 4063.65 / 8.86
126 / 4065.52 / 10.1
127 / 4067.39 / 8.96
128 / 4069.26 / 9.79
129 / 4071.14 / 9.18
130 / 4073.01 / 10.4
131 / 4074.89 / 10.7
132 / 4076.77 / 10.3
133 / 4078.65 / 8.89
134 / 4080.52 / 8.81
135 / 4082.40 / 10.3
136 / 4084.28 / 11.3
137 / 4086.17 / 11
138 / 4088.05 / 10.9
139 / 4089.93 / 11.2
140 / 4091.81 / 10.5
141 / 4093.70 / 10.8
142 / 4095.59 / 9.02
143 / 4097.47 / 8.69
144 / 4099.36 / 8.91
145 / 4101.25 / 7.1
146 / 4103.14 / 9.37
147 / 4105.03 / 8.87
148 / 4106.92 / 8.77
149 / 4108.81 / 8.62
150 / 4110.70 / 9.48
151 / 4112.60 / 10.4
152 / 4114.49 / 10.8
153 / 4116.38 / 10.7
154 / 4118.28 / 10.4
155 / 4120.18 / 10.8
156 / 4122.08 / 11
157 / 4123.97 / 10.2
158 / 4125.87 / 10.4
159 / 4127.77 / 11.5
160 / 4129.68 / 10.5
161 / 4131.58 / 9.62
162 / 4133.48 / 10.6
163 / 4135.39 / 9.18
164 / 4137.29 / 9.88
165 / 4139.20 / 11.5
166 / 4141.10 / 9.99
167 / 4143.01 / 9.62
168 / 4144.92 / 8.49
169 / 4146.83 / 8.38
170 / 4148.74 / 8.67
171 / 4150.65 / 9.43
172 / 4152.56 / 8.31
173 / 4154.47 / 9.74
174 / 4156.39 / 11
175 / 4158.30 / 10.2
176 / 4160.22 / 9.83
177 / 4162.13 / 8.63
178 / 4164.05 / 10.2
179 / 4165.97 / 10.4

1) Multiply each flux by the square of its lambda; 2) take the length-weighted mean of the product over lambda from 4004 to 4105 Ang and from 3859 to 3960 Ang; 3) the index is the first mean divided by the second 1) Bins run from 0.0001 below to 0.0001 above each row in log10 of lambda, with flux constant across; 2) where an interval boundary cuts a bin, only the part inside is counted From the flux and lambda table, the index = 1.7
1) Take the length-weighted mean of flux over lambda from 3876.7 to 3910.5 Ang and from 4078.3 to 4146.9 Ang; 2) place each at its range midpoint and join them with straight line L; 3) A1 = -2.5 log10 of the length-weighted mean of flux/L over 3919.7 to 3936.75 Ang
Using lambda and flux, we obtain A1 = 0.35 mag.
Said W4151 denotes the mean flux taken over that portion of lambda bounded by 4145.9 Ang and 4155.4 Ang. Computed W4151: 8.91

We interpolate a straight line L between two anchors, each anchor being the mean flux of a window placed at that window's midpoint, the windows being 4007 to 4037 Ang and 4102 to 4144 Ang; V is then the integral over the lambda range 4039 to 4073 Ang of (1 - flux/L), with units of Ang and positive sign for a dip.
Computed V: 2.1 Ang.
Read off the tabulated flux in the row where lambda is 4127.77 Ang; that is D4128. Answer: 11.5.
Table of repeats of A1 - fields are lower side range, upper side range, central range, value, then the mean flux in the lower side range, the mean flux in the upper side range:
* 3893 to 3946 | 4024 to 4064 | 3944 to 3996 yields 0.096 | 6.55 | 10.2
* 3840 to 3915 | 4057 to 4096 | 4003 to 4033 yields -0.197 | 6.5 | 9.92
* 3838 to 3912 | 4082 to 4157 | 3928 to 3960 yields 0.240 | 6.35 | 9.89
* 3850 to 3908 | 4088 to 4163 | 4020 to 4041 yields -0.248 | 6.41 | 9.79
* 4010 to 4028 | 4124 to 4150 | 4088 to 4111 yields 0.102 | 11.1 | 9.87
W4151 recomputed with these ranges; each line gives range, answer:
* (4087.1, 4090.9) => 11.1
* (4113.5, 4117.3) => 10.8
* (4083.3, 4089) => 11.1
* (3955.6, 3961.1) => 7.09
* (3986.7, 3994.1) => 9.57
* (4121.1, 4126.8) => 10.5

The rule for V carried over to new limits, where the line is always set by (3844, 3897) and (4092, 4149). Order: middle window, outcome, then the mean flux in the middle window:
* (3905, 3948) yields 3.68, 6.36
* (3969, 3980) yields 2.09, 6.24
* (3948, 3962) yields 0.09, 7.35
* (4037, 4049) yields -2.58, 10.5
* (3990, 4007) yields -4.48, 10.1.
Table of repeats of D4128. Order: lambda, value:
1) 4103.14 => 9.37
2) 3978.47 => 9.89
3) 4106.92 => 8.77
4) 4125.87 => 10.4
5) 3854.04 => 6.53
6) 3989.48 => 9.01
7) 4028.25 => 9.8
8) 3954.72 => 7.33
